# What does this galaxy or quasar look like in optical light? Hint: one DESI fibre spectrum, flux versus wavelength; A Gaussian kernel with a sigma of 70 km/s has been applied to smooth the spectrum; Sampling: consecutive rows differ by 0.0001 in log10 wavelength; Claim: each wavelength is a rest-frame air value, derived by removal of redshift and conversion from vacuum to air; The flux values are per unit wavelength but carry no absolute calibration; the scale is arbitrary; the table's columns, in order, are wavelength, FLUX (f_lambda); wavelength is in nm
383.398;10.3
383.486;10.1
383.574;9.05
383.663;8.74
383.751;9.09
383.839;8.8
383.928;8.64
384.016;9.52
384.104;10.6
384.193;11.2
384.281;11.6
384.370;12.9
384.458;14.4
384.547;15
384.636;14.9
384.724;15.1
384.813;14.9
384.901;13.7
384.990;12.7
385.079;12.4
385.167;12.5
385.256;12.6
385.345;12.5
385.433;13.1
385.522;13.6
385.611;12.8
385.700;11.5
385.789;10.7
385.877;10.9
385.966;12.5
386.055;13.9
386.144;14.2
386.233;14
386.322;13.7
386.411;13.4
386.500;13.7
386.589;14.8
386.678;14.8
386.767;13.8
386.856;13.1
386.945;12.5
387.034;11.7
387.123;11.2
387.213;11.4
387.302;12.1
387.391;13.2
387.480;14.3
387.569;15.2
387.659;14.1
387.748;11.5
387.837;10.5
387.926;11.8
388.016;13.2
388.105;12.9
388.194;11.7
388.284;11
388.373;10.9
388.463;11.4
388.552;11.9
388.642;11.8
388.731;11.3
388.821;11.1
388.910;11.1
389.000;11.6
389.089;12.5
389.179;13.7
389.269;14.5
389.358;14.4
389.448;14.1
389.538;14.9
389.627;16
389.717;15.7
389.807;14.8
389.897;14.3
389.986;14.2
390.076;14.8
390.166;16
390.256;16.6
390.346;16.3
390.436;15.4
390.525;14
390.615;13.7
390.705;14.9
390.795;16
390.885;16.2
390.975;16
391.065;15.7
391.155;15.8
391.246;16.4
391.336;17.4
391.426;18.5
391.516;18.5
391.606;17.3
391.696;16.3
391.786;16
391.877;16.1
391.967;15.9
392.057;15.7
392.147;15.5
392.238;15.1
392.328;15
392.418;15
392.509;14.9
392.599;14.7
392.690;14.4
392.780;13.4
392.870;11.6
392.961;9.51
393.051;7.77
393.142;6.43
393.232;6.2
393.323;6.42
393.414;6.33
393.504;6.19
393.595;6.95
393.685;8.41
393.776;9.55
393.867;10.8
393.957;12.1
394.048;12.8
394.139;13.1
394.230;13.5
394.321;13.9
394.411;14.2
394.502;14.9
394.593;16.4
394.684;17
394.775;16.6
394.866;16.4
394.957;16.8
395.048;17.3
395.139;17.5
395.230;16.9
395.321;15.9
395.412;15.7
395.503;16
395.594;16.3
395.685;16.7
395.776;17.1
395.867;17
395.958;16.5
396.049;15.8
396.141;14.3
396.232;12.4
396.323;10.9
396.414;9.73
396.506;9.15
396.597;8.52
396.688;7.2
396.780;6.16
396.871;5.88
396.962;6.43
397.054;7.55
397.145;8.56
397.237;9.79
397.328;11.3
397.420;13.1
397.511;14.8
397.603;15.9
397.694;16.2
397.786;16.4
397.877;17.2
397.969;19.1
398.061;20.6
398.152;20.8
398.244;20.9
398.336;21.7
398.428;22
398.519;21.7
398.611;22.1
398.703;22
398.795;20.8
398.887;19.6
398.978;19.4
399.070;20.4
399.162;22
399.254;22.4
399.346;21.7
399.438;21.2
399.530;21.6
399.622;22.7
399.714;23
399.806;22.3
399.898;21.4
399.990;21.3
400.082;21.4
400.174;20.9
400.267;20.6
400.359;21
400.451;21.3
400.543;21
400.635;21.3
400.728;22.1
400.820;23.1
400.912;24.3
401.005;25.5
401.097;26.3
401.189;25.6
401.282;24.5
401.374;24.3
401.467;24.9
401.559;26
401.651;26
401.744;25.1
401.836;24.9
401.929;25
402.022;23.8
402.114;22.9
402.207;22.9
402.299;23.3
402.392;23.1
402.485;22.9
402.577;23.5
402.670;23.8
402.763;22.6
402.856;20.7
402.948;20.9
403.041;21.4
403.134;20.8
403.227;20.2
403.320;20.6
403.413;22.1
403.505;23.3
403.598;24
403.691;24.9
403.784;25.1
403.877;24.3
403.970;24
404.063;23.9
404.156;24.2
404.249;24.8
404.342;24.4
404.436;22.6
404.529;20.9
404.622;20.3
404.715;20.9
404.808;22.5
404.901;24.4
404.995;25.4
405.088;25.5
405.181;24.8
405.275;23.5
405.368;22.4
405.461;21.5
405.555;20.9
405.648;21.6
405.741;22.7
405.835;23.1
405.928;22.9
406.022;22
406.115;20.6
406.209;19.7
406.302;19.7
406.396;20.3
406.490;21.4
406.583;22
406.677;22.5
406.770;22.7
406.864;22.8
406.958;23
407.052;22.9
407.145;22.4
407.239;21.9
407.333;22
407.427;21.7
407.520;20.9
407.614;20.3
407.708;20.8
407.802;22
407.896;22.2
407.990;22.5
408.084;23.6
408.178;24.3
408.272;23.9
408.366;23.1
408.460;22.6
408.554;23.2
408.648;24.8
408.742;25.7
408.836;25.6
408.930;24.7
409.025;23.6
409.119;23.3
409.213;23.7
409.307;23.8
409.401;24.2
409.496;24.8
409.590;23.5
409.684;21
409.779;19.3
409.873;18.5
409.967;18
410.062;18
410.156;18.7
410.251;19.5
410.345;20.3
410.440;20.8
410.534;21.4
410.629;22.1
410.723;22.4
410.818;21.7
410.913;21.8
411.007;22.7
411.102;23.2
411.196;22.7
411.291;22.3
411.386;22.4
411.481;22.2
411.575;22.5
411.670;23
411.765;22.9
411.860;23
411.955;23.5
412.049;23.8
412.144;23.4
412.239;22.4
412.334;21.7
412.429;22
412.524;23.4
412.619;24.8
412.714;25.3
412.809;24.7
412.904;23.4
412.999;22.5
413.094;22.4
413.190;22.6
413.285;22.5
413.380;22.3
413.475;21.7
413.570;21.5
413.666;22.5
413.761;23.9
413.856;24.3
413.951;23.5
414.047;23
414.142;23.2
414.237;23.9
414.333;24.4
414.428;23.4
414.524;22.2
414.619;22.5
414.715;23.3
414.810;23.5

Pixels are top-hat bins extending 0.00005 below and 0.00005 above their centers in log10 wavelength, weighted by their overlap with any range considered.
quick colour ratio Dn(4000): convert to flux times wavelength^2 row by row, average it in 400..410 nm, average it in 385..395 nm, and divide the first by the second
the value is 1.8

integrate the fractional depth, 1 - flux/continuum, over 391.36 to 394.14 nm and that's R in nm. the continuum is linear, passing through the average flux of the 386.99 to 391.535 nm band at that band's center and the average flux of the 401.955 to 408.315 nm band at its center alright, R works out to 0.562 nm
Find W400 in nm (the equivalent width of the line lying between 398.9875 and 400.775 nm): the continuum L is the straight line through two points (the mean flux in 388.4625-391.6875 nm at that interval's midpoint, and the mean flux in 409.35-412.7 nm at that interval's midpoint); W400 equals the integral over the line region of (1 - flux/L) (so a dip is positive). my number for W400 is -0.33 nm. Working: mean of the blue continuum 14.8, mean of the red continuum 22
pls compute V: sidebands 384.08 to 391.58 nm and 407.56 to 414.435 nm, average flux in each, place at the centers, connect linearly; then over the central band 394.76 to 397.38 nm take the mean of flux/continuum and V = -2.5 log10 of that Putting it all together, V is 0.28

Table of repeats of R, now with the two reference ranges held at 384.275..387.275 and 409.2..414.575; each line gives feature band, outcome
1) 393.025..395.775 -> 0.564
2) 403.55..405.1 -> -0.304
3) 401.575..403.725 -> -0.437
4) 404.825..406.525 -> -0.181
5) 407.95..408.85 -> -0.114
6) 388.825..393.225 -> 0.121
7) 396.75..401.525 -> -0.391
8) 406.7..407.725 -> -0.061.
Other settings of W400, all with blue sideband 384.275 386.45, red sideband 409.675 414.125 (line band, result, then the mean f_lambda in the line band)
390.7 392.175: -0.11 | 16.4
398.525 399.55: -0.19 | 21.2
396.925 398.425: 0.18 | 15.3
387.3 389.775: 0.25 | 12.8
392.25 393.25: 0.24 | 12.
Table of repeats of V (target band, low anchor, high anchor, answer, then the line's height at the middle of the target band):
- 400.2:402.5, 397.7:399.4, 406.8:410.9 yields -0.13 mag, 21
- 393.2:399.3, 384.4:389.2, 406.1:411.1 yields 0.16 mag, 16.8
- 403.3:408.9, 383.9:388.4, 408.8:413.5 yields -0.12 mag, 20.4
